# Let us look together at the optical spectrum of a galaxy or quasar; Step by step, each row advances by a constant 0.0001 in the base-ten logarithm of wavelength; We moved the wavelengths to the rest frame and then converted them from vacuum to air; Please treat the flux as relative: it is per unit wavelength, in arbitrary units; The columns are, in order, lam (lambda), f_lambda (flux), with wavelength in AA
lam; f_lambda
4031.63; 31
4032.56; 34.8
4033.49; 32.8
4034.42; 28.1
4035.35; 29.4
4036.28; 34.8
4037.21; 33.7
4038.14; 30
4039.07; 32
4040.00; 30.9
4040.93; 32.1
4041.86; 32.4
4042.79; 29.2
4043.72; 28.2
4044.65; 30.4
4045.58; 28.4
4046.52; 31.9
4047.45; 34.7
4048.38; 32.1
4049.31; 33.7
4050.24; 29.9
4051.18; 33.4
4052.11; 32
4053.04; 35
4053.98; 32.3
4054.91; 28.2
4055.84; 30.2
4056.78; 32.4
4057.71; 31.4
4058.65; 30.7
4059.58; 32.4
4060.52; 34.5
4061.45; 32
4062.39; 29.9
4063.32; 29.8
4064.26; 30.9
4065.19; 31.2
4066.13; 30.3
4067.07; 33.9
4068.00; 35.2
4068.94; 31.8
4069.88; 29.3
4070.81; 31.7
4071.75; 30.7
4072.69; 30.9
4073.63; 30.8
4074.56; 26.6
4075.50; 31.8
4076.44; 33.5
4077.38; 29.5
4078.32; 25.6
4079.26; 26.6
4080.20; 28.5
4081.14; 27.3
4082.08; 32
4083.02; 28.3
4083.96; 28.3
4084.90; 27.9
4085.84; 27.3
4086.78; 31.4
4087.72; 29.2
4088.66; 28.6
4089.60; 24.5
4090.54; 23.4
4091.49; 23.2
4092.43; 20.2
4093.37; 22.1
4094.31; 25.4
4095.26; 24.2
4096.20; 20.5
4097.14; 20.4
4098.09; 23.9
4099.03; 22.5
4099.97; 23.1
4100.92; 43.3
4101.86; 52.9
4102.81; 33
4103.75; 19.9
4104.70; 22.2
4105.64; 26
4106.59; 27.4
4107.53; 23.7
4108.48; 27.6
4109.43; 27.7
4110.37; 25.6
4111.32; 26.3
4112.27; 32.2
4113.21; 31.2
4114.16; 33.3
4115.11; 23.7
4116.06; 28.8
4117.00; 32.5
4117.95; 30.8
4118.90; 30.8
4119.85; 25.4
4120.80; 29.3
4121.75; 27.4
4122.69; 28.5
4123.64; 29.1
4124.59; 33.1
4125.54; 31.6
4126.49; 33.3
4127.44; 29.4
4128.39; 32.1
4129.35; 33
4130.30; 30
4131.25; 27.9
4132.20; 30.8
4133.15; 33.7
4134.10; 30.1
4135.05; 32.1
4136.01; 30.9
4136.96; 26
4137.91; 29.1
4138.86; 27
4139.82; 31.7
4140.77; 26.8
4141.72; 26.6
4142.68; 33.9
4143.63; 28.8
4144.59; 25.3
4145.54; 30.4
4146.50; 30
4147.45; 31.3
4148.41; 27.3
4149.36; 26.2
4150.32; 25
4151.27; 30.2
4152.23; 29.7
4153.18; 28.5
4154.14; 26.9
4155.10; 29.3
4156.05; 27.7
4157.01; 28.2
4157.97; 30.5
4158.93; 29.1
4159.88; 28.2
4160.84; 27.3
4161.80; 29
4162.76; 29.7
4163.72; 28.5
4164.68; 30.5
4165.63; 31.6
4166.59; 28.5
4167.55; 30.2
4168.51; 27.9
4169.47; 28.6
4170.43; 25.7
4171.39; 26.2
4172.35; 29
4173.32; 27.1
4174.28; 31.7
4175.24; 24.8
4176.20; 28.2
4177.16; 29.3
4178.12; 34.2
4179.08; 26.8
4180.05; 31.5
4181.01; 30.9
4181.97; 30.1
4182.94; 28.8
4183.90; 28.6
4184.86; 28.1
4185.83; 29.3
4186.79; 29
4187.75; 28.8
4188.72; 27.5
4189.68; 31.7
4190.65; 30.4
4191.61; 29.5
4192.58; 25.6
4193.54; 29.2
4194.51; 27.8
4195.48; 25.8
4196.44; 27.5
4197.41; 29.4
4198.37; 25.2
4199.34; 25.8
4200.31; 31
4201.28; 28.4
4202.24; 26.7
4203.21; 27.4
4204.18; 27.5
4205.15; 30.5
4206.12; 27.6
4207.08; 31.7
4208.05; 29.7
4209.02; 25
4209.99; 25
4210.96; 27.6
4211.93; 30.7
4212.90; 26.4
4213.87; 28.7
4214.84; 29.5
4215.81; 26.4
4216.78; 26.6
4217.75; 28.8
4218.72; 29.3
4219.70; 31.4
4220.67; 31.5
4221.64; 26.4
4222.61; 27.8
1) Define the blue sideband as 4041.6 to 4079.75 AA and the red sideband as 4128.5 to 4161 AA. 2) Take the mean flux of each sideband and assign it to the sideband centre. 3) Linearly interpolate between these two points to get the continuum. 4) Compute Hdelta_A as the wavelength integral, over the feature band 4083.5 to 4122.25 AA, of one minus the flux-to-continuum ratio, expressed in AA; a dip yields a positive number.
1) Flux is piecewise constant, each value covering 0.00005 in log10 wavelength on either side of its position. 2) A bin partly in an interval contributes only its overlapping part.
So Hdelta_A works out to 3.36 AA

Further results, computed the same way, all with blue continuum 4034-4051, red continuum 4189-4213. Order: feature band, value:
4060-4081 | 0.1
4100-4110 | 0.0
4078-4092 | 1.4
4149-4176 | 0.4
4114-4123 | 0.3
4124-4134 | -0.6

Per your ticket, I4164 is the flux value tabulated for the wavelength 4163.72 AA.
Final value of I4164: 28.5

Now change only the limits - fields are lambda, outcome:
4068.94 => 31.8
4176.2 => 28.2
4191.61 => 29.5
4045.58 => 28.4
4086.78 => 31.4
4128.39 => 32.1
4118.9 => 30.8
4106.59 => 27.4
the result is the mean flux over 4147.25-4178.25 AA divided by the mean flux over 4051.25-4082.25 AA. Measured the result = 0.93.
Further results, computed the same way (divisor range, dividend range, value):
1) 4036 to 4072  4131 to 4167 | 0.92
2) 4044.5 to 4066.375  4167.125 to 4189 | 0.91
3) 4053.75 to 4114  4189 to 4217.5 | 0.97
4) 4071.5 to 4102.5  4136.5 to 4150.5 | 1.01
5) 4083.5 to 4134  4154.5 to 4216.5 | 1.01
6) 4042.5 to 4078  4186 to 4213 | 0.90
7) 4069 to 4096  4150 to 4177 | 1.03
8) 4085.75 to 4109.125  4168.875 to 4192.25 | 1.09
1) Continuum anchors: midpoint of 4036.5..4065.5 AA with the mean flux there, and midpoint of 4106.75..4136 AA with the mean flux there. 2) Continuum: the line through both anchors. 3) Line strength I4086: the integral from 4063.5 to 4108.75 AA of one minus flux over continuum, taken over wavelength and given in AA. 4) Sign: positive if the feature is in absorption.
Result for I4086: 3.4 AA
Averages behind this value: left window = 31.5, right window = 29.7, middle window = 28.3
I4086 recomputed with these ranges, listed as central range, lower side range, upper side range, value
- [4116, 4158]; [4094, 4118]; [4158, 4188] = -1.6 AA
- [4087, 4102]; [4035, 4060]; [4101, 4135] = 2.1 AA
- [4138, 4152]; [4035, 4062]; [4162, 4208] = 0.5 AA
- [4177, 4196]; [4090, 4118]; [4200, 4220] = -0.7 AA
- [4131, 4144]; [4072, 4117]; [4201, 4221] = -0.8 AA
